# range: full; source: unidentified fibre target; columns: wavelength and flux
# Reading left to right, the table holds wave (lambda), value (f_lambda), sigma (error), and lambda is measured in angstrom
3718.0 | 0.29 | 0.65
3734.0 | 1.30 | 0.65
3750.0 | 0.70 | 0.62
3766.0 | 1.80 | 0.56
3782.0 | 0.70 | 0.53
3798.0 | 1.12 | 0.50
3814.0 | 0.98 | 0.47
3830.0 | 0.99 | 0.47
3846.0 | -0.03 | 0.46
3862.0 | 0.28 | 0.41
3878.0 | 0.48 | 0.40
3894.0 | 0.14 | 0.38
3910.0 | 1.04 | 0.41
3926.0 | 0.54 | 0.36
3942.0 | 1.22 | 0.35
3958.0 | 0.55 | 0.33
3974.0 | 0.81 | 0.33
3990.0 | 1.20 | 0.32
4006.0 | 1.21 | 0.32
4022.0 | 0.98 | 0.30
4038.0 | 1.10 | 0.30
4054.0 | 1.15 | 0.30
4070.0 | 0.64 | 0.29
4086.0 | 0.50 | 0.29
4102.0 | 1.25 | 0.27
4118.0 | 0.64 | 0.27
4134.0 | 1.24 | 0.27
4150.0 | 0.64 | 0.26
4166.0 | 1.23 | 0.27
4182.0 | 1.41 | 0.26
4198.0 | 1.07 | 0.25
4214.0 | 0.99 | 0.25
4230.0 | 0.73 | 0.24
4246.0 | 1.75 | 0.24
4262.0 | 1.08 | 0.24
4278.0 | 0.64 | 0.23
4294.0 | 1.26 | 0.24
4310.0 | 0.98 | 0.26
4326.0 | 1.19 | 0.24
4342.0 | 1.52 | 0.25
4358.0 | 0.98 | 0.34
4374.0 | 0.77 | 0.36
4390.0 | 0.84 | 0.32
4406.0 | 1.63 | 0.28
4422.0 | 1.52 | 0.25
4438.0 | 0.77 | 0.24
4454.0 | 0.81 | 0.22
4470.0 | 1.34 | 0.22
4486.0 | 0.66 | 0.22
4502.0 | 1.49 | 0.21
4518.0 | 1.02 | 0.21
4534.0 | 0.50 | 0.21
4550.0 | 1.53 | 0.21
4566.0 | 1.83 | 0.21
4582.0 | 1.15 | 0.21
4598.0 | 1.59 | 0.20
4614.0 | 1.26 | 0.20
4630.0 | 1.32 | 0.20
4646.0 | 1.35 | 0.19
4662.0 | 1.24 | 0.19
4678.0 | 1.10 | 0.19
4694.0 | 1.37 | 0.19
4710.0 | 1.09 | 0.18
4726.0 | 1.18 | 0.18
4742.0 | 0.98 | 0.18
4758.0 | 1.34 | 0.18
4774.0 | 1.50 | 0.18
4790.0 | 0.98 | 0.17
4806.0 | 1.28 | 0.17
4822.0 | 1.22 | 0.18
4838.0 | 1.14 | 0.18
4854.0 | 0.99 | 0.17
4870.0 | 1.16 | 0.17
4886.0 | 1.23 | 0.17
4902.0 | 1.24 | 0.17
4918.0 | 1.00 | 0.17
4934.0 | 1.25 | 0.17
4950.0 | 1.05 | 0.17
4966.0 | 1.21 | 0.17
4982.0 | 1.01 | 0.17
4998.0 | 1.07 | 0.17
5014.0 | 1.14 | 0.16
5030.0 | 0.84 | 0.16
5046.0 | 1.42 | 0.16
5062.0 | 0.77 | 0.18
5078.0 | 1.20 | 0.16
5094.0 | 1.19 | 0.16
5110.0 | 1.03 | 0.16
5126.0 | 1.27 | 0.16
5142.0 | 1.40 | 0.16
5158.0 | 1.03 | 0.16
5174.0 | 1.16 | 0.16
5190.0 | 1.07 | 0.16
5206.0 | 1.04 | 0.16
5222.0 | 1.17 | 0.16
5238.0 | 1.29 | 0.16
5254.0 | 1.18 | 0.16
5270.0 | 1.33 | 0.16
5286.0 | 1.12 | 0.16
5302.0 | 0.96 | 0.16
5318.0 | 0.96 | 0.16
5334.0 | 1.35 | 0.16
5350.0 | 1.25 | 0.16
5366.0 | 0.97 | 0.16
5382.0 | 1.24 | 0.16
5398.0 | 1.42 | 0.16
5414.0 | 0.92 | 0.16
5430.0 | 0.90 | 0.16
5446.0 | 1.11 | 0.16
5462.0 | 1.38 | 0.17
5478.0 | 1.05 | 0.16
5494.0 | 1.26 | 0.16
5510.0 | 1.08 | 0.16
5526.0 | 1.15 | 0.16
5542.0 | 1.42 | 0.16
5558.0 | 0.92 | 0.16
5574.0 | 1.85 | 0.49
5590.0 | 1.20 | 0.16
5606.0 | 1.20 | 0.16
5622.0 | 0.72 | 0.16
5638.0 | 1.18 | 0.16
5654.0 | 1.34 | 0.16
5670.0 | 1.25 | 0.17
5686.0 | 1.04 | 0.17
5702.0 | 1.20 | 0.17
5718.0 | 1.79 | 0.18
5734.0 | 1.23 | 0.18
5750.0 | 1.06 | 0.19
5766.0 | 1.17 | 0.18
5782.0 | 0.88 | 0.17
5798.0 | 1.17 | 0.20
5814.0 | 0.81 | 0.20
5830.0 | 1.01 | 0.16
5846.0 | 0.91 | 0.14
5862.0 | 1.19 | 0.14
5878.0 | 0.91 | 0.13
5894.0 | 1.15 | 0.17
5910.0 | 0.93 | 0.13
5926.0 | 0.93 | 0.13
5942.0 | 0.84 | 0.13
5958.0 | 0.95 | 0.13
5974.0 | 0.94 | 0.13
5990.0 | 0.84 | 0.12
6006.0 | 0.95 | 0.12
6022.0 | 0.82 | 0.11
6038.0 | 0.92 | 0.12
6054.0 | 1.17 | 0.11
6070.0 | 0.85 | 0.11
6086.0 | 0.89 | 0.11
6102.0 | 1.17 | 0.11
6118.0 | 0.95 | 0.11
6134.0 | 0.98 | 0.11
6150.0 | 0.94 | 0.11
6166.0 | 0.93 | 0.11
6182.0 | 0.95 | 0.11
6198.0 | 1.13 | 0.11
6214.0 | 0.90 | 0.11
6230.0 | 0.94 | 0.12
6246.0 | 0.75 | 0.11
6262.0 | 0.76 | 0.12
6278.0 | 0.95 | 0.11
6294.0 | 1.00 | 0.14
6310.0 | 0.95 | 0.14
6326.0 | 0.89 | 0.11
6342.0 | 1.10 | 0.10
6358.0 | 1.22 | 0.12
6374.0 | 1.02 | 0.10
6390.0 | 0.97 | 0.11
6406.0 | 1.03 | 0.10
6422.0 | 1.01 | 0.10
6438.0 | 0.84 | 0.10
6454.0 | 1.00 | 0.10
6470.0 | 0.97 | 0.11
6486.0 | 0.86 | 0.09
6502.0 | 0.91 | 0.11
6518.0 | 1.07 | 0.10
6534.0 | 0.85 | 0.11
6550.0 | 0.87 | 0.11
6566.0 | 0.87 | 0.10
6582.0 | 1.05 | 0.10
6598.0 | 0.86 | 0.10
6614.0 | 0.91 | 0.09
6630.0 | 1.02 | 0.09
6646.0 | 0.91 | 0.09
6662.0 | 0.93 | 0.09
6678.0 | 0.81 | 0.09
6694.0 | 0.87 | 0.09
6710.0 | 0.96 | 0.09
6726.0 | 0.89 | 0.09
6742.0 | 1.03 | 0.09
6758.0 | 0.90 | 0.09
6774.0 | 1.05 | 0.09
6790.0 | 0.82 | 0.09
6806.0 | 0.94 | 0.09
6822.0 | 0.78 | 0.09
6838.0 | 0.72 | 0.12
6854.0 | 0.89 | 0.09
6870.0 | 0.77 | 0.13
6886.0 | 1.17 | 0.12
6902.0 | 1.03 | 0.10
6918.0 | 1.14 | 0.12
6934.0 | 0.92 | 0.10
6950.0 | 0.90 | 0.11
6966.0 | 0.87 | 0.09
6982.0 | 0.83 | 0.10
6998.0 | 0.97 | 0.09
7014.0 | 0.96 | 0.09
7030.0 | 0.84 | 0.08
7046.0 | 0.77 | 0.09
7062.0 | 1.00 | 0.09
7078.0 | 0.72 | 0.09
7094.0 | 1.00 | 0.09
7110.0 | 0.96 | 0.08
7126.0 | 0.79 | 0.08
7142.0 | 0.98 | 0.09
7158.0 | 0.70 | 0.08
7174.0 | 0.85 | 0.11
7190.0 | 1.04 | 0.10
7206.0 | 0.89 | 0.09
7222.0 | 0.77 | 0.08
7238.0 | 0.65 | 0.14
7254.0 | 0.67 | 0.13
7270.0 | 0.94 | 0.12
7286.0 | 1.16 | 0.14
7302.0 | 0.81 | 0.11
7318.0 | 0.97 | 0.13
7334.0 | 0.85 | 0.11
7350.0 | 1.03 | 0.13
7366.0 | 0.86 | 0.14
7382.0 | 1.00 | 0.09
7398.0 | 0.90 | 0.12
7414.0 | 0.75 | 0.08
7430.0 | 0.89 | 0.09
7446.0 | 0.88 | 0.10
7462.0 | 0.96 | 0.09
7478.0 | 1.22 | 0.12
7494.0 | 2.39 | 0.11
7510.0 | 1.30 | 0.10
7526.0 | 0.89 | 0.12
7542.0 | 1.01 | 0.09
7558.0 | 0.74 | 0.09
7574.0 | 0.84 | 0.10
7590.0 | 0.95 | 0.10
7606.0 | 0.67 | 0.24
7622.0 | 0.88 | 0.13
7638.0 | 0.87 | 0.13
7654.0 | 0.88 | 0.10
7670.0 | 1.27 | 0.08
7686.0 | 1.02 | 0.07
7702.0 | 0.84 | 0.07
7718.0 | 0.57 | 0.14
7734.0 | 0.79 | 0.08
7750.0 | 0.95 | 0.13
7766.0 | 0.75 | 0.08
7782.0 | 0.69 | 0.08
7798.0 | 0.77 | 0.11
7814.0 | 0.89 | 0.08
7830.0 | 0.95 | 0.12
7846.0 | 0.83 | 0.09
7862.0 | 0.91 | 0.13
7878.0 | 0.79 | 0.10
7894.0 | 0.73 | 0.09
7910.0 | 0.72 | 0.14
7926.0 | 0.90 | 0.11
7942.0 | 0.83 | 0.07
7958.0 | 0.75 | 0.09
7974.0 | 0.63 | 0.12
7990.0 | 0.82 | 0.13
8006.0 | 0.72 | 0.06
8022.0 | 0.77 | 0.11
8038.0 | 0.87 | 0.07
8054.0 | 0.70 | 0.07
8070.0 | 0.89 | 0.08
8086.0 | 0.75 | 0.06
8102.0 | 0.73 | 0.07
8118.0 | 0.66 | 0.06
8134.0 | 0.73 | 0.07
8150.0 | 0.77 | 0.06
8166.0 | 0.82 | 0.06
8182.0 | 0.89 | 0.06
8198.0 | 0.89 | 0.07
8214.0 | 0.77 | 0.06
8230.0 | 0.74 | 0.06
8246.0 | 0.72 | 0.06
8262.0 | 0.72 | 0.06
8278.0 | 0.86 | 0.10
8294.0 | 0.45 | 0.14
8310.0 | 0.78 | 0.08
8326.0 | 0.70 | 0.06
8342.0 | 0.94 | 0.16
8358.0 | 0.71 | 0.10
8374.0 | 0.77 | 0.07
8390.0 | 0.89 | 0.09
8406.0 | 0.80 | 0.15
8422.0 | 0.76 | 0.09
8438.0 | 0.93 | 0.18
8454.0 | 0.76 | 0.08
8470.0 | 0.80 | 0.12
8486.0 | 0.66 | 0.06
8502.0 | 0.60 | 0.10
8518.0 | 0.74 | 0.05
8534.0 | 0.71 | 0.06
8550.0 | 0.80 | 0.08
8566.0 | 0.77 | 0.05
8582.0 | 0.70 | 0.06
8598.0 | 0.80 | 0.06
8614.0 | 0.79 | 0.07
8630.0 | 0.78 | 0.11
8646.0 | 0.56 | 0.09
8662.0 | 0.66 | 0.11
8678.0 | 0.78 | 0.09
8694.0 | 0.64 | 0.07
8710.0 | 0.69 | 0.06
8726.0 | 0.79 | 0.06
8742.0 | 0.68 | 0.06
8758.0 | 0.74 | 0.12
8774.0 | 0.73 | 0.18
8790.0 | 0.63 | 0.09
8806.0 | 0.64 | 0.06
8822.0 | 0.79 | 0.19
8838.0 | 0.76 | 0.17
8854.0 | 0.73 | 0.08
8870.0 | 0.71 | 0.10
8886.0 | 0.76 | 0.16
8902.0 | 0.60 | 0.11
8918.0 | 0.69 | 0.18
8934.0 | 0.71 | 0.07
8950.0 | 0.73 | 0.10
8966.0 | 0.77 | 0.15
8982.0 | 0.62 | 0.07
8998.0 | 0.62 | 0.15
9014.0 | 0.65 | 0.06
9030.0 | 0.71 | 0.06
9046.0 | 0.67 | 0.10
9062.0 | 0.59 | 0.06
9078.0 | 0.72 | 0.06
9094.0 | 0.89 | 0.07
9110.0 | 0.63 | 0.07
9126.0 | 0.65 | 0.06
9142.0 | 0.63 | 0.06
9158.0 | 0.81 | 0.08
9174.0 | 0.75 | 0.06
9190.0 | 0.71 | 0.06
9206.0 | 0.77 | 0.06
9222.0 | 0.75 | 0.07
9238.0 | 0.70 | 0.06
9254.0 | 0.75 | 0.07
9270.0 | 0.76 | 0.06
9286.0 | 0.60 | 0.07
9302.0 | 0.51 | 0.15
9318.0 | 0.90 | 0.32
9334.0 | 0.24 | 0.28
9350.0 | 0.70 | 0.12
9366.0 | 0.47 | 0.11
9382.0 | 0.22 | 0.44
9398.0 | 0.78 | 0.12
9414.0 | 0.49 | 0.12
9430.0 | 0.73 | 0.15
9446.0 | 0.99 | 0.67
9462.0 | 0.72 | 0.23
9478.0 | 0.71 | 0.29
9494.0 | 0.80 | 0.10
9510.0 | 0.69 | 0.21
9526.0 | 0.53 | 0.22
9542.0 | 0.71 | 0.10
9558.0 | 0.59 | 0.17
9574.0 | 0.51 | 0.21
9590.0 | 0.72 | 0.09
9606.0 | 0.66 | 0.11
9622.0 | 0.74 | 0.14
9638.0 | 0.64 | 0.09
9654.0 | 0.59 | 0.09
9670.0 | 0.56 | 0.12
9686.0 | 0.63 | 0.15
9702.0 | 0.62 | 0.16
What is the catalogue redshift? 0.141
